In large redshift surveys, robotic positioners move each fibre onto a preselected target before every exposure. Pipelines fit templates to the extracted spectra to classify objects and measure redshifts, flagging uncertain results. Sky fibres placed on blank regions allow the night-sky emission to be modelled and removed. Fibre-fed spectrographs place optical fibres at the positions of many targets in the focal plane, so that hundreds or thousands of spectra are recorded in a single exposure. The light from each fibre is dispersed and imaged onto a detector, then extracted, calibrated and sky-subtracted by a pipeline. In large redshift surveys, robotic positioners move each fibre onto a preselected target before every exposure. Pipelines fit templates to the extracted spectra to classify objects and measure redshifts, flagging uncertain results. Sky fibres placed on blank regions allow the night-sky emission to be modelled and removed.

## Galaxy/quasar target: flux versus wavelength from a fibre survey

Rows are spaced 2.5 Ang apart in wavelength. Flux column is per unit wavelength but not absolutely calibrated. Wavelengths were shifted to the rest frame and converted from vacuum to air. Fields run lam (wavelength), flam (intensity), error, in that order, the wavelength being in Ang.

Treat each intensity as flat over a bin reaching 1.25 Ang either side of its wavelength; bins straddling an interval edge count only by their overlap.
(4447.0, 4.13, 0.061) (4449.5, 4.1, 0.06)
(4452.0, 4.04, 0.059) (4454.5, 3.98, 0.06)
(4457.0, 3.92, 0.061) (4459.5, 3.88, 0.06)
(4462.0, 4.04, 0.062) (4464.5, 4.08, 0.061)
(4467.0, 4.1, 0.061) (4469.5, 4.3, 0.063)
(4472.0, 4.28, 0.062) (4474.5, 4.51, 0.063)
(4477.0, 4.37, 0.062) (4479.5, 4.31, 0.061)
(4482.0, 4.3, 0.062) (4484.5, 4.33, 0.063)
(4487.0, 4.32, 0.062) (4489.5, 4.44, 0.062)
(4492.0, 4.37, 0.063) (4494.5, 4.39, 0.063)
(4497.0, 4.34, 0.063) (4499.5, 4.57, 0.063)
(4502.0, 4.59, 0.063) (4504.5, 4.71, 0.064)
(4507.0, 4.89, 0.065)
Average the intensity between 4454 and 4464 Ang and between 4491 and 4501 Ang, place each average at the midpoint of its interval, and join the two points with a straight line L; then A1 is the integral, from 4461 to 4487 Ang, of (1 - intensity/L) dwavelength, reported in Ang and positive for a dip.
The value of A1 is -0.7 Ang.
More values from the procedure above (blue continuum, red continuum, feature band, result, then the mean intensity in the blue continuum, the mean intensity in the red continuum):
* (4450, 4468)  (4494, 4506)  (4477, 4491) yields 0.0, 4.01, 4.54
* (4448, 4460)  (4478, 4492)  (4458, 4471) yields 0.1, 3.99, 4.34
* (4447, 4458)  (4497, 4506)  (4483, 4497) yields 0.3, 4.03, 4.59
